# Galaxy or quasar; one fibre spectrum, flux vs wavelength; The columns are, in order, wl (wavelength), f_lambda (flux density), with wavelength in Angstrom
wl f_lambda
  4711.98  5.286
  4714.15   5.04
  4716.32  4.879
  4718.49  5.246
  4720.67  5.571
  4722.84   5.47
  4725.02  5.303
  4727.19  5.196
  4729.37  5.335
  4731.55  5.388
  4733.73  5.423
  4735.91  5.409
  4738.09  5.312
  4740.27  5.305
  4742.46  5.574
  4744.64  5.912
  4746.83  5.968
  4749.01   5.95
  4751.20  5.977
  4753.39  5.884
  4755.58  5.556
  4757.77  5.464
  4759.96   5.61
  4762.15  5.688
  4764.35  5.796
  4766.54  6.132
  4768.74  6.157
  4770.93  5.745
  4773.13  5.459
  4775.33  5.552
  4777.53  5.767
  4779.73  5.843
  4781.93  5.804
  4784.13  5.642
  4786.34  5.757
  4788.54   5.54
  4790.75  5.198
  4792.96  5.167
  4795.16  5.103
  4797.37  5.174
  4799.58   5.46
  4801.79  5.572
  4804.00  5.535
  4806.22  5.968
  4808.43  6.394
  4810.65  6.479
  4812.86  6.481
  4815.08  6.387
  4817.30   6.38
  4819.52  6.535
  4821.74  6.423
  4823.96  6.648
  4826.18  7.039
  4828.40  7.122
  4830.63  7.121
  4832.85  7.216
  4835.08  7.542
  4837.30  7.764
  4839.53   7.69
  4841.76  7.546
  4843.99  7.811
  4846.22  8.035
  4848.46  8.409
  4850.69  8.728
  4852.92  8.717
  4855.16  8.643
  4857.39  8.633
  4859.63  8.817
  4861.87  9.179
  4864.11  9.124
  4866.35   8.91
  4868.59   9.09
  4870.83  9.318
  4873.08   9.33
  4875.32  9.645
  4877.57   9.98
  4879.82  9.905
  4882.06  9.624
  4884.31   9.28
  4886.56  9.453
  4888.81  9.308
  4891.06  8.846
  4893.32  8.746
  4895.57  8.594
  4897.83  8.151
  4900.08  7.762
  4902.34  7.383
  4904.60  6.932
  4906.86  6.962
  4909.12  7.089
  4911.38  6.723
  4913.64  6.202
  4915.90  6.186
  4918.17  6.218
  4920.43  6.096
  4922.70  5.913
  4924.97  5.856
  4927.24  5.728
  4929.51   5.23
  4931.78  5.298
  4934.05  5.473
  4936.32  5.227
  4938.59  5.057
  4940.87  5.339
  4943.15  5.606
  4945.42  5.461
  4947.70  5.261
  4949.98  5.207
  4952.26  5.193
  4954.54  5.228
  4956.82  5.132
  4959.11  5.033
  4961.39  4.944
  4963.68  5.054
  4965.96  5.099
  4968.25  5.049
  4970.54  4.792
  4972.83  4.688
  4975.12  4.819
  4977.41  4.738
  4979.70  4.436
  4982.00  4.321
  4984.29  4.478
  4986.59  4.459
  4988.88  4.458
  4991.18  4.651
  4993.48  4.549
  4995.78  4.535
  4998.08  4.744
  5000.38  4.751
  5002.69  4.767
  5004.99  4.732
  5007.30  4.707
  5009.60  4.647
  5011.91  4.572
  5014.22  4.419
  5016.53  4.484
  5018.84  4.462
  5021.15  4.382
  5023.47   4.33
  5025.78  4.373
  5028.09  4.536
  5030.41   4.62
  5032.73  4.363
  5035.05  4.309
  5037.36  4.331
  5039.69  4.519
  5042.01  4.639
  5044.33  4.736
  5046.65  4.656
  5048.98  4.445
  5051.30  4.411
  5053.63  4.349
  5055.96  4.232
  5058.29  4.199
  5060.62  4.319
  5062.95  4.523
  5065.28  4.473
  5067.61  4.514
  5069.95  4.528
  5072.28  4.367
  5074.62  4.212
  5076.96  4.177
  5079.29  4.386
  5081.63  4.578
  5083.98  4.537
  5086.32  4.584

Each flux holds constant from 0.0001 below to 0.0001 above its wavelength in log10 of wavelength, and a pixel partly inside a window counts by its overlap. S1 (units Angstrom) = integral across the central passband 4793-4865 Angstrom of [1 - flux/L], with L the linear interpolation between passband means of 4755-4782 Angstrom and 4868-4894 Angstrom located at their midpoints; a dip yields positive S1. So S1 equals 5.7 Angstrom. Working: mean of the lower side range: 5.74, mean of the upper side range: 9.39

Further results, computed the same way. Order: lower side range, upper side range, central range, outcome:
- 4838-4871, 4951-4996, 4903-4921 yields 0.4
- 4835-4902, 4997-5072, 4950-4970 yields 4.1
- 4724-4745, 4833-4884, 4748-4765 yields 0.7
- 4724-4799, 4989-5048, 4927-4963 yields -3.1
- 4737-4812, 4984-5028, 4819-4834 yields -4.0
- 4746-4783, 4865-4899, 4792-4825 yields 5.1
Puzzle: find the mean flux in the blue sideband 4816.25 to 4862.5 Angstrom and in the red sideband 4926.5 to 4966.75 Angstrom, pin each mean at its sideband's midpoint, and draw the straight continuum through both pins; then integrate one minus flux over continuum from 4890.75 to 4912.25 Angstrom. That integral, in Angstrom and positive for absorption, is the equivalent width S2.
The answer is -4.8 Angstrom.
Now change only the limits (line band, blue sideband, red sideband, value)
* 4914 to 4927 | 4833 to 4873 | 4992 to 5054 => 1.6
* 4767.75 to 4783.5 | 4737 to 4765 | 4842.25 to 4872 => 1.6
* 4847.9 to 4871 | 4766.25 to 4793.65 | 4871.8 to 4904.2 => -2.2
